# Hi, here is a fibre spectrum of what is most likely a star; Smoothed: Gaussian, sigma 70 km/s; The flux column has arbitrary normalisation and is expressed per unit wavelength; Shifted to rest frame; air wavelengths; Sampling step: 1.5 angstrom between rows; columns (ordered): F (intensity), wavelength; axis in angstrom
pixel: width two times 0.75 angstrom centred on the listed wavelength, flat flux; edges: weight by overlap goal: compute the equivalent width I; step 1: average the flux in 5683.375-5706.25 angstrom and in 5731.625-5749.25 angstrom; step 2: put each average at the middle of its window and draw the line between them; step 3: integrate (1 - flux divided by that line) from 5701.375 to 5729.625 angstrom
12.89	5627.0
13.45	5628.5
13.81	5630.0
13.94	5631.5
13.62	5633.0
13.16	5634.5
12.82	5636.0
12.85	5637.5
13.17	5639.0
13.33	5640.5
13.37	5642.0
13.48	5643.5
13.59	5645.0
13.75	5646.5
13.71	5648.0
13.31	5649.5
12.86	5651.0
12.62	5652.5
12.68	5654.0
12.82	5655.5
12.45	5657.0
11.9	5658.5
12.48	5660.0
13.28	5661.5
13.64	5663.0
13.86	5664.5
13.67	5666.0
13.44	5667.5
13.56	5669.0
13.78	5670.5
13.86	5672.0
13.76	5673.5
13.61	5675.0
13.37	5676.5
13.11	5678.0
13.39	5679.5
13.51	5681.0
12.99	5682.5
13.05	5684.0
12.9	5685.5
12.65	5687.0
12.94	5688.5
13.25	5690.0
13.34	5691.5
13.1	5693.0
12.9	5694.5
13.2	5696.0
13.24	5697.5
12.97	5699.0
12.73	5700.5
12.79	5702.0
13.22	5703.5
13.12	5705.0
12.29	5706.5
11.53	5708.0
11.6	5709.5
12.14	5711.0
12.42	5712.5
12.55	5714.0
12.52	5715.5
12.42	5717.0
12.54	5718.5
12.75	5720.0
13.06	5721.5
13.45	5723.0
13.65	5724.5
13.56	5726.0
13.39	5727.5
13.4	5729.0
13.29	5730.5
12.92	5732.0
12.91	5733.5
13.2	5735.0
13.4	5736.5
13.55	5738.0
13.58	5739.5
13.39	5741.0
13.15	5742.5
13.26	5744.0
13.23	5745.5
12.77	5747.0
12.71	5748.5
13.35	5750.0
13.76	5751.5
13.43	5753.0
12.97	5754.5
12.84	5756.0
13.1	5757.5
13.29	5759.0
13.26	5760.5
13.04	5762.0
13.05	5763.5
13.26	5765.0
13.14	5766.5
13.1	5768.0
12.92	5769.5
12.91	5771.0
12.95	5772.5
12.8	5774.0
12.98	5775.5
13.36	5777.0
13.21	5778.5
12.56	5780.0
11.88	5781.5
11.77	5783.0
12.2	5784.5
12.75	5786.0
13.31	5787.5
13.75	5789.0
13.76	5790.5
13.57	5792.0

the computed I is 0.7 angstrom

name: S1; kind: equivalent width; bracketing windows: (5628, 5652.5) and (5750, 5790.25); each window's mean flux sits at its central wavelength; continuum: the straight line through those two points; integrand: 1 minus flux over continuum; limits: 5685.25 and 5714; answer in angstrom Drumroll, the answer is 1.0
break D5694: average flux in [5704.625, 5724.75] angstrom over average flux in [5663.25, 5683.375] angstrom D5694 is 0.93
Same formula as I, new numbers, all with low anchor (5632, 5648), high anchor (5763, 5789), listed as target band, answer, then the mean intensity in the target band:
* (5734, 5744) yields -0.28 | 13.4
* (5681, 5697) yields 0.13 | 13.1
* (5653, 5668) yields 0.29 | 13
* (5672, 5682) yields -0.20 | 13.5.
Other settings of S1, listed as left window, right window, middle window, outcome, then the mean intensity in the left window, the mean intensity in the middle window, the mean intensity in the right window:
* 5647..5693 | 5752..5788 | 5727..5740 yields -0.3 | 13.2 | 13.3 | 12.9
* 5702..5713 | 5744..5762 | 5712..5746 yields -1.0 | 12.4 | 13.1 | 13.2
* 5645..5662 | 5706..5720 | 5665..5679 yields -0.9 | 12.9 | 13.6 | 12.3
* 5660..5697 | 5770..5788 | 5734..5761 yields -0.7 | 13.3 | 13.2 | 12.7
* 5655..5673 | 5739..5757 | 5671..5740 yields 1.0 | 13.2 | 13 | 13.2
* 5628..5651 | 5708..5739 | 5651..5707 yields 0.2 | 13.4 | 13.1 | 12.9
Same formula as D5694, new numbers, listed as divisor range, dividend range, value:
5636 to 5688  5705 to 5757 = 0.98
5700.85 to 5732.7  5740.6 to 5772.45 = 1.03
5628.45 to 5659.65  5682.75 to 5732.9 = 0.98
